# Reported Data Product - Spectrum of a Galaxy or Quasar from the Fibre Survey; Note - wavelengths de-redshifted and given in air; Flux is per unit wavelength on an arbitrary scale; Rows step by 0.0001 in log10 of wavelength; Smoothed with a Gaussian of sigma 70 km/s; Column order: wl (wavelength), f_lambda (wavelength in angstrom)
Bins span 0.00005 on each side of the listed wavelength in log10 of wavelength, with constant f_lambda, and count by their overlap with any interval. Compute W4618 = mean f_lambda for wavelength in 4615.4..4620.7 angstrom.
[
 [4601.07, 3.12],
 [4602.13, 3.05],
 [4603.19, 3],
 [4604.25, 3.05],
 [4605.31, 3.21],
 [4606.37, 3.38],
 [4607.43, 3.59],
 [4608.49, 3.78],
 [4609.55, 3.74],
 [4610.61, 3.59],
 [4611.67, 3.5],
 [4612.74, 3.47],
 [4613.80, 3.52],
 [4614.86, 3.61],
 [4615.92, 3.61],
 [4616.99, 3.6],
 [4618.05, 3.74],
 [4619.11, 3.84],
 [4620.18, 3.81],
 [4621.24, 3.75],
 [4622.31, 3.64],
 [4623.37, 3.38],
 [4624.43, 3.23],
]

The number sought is 3.72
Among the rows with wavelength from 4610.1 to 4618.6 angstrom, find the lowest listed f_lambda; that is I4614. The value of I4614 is 3.47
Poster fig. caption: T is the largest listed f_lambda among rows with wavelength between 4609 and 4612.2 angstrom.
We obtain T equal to 3.74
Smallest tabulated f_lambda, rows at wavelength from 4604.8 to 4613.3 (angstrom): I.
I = 3.21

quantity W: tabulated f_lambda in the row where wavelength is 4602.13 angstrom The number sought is 3.05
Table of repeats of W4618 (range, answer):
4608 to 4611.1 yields 3.71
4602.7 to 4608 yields 3.25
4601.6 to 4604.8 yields 3.03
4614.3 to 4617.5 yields 3.6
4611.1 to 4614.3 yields 3.49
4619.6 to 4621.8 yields 3.77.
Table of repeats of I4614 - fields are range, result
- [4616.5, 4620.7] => 3.6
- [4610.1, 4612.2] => 3.5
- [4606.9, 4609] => 3.59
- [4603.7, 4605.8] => 3.05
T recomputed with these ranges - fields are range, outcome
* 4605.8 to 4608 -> 3.59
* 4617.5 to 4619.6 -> 3.84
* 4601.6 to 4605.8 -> 3.21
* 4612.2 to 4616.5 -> 3.61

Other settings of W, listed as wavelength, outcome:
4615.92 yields 3.61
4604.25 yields 3.05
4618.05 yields 3.74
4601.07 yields 3.12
